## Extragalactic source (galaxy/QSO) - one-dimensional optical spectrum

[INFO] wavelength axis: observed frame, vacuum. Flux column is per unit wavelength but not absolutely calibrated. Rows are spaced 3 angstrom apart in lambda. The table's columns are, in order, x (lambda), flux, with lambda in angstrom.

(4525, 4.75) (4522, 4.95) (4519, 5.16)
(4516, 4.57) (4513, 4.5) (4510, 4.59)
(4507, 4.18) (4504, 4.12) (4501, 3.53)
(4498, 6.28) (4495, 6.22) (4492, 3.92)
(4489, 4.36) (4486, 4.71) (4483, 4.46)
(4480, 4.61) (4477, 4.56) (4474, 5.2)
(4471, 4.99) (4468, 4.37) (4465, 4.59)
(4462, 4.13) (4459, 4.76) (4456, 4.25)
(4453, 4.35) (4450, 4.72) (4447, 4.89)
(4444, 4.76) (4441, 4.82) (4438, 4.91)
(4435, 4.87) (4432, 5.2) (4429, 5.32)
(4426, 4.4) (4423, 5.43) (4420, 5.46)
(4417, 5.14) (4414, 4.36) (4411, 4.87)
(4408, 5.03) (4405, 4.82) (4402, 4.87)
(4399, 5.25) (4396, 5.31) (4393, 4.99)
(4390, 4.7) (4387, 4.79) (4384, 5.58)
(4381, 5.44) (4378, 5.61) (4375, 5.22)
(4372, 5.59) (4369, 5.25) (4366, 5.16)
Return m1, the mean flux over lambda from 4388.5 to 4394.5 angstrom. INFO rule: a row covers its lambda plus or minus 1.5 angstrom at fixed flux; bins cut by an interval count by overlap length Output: 4.84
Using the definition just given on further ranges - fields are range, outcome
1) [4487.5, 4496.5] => 4.83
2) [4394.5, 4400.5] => 5.28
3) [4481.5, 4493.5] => 4.36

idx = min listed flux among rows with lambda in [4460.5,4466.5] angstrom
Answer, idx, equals 4.13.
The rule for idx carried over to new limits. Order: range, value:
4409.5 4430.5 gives 4.36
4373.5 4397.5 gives 4.7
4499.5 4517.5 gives 3.53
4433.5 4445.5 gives 4.76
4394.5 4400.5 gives 5.25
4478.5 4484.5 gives 4.46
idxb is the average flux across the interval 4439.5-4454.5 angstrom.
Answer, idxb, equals 4.71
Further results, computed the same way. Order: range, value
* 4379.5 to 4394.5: 5.1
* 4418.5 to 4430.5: 5.15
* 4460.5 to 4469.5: 4.36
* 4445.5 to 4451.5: 4.8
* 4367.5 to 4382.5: 5.42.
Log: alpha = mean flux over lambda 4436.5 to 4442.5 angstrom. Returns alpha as 4.87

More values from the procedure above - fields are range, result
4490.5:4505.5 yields 4.81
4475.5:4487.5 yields 4.58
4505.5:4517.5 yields 4.46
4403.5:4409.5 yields 4.92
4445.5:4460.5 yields 4.59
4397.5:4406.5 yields 4.98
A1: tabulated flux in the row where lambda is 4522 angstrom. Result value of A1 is 4.95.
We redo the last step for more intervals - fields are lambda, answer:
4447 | 4.89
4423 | 5.43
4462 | 4.13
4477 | 4.56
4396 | 5.31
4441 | 4.82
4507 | 4.18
